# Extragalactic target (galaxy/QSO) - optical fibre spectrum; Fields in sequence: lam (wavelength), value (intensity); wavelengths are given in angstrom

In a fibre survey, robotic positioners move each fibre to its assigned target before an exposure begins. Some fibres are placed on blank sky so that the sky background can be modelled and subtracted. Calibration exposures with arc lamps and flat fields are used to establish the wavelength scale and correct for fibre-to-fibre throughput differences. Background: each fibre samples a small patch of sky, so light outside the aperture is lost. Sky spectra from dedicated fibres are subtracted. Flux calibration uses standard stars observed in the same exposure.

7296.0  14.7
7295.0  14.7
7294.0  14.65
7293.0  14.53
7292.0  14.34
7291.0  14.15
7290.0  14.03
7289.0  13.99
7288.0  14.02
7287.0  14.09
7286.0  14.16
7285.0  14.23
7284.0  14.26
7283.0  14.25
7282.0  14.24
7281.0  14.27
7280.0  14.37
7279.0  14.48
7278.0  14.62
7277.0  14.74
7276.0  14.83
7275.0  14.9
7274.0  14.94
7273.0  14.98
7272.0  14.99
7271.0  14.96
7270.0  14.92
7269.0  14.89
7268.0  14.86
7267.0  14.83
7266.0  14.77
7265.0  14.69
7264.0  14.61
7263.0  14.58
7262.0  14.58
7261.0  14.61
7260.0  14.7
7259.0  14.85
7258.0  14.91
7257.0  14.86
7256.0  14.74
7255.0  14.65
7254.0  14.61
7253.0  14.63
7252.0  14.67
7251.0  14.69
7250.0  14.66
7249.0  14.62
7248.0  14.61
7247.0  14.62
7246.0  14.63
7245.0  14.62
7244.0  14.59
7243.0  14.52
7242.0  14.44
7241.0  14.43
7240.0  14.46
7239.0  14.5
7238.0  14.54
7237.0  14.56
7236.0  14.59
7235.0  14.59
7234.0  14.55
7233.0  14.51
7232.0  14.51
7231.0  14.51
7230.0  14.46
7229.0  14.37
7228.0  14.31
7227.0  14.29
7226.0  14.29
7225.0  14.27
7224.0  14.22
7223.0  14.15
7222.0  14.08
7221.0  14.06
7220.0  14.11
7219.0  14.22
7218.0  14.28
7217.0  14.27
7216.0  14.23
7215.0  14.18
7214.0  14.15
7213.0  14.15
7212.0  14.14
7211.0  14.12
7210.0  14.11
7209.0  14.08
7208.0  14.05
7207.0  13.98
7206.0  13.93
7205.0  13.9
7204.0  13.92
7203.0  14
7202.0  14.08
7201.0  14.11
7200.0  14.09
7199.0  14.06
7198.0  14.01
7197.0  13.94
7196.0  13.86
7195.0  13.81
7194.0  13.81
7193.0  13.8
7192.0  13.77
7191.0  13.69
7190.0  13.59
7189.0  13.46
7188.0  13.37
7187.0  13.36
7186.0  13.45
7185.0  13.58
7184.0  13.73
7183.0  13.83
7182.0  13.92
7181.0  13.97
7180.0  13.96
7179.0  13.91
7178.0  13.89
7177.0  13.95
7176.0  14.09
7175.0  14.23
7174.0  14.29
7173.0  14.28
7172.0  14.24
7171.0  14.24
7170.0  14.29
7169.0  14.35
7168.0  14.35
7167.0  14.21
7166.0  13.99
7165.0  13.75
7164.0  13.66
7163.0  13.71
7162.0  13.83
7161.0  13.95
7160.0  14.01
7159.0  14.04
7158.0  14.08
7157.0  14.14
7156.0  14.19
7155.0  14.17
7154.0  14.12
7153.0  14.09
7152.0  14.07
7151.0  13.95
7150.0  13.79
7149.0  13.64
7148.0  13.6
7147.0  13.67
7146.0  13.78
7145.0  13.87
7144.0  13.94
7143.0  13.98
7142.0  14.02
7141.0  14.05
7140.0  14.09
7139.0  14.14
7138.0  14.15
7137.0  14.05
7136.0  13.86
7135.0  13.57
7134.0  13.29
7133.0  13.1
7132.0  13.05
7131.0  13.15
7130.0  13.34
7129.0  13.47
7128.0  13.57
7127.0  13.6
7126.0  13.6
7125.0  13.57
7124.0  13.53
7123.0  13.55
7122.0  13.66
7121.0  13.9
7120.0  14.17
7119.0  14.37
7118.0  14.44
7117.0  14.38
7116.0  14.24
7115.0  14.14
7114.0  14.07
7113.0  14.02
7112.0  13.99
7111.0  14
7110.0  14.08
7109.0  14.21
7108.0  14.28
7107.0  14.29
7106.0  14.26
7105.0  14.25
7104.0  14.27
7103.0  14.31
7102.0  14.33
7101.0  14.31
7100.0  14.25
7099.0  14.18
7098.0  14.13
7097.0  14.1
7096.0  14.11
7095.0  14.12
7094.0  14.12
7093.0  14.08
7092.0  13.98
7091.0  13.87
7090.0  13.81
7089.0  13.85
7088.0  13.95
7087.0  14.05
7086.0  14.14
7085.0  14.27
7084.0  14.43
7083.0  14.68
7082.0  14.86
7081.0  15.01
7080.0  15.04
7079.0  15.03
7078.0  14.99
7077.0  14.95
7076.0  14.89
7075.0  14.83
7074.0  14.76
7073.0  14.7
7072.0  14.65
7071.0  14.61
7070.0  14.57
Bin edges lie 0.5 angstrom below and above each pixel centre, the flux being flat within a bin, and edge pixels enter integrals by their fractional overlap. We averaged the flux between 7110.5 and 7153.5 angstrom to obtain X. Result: 13.8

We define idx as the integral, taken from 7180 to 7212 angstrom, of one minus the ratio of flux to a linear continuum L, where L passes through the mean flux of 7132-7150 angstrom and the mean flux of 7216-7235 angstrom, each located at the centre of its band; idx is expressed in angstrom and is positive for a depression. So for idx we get 0.6 angstrom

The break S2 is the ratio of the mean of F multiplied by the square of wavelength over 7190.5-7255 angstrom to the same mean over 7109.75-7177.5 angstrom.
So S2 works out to 1.05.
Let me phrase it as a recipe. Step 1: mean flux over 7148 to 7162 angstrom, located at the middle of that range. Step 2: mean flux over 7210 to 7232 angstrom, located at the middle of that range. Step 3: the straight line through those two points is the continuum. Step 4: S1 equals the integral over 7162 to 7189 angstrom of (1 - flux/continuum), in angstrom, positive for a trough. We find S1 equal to 0.3 angstrom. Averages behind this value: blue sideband 14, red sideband 14.2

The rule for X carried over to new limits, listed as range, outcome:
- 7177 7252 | 14.2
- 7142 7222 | 14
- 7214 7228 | 14.2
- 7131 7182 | 13.9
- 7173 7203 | 13.9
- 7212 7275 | 14.5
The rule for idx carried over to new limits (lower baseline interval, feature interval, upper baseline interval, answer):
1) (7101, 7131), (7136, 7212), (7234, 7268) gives 1.7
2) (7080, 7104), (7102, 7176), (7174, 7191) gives 0.2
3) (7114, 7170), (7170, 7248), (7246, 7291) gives 0.7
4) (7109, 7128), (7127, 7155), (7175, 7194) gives 0.3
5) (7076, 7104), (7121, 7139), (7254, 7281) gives 1.1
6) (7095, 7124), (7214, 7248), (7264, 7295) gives 0.1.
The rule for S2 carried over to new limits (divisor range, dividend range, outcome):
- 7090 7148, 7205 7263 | 1.07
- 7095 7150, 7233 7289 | 1.09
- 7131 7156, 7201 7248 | 1.06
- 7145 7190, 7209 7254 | 1.05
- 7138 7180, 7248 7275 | 1.08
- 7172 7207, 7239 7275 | 1.08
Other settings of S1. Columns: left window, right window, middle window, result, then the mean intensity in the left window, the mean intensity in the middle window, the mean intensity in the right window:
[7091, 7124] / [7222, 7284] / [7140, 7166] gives 0.63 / 14.1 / 13.9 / 14.6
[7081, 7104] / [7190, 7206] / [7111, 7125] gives 0.11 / 14.2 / 14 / 13.9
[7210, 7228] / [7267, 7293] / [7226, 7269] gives -0.79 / 14.2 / 14.6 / 14.5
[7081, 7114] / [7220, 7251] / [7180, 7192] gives 0.59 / 14.2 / 13.7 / 14.5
